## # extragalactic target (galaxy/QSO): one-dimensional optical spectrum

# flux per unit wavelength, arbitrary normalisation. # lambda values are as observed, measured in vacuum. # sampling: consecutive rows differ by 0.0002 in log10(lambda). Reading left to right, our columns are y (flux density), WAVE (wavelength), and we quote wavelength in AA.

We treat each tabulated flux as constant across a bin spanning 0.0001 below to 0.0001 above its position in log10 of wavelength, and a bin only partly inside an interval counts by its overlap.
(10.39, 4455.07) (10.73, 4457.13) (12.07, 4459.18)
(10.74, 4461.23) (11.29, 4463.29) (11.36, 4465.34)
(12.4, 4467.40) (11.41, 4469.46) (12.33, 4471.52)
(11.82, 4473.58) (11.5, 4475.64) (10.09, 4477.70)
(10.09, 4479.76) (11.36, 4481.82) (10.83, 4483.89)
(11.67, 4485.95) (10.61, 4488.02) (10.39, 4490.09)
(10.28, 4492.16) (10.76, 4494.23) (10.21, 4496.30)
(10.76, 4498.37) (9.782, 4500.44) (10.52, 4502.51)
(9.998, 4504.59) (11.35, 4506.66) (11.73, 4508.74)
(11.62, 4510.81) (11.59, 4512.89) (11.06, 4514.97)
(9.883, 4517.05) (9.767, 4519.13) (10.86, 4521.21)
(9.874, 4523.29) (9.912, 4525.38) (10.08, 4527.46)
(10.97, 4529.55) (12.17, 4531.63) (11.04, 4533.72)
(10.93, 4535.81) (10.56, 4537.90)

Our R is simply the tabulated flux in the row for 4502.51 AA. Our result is 10.52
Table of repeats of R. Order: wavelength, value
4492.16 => 10.28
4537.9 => 10.56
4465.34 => 11.36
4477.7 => 10.09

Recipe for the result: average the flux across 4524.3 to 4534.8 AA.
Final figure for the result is 10.8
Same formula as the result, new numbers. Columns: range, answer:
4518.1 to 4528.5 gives 10.1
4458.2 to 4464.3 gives 11.4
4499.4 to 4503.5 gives 10.2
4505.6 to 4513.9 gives 11.6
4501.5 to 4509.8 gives 10.9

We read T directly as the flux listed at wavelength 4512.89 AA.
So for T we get 11.59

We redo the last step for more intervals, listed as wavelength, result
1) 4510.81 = 11.62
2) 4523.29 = 9.874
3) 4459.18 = 12.07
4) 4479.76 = 10.09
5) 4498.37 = 10.76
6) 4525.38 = 9.912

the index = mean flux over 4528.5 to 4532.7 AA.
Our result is 11.6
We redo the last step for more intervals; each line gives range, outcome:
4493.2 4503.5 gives 10.4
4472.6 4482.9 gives 11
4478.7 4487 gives 11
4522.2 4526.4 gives 9.9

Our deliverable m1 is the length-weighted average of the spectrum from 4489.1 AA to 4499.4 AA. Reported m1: 10.5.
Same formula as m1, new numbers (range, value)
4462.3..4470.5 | 11.6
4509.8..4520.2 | 10.8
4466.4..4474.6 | 12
